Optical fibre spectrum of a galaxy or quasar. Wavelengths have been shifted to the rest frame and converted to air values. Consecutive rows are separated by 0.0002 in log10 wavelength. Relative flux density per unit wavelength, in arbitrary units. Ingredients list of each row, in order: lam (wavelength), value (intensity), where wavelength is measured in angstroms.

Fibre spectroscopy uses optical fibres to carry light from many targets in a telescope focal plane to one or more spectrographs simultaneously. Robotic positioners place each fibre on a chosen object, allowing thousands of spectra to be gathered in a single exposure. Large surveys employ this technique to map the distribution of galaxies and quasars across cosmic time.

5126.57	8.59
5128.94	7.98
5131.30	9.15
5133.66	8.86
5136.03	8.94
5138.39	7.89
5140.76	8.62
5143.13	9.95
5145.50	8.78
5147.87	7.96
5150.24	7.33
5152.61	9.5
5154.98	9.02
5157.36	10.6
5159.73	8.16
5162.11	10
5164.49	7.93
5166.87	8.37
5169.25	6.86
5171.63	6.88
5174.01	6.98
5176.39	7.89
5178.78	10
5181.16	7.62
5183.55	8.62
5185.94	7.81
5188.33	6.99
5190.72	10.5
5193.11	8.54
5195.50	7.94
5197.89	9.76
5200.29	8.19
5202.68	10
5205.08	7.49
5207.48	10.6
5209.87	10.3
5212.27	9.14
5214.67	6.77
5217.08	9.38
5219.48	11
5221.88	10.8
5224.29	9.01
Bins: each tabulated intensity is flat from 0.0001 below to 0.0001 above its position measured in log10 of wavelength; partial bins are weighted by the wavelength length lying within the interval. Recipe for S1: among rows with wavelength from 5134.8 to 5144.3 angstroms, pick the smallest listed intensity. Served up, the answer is 7.89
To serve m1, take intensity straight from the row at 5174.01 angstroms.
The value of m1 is 6.98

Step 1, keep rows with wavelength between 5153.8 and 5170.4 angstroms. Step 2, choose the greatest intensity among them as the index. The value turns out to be 10.6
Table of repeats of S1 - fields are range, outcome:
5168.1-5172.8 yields 6.86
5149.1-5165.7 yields 7.33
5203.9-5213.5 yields 7.49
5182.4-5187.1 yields 7.81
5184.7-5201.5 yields 6.99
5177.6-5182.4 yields 7.62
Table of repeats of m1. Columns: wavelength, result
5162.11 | 10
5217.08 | 9.38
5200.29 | 8.19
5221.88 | 10.8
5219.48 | 11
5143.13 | 9.95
